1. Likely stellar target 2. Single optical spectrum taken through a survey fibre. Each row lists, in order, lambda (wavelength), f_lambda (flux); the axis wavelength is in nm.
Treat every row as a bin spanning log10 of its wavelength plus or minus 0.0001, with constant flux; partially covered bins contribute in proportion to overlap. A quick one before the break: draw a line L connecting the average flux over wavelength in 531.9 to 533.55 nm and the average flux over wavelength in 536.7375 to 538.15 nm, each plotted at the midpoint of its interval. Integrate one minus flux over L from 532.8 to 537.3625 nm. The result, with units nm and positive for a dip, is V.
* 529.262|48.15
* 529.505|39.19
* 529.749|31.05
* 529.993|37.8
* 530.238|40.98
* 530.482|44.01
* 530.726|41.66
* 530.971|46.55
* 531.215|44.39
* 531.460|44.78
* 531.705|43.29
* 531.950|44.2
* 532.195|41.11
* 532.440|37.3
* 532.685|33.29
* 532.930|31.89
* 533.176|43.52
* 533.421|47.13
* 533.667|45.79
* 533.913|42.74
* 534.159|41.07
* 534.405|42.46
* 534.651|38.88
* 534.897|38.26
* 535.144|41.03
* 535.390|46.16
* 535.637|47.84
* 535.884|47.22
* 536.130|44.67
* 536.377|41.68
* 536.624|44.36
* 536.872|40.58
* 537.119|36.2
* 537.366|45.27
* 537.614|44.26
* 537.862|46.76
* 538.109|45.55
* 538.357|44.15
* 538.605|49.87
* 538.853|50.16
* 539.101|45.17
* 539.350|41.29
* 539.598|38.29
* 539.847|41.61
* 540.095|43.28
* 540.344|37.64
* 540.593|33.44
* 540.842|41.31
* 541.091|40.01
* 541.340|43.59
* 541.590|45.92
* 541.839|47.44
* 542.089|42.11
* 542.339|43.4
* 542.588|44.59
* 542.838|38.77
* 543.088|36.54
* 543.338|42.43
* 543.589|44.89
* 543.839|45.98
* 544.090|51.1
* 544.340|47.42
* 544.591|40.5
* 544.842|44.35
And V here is -0.12 nm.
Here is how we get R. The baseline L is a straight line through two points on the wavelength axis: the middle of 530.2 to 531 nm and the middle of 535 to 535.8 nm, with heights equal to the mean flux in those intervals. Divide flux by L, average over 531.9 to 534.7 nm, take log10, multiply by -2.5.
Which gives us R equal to 0.09 mag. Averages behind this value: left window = 43.2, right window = 44.9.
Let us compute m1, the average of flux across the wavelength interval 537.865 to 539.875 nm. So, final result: 44.8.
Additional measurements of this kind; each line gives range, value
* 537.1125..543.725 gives 42.9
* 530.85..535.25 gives 41.5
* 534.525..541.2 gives 42.8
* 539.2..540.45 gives 40.6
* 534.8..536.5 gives 43.9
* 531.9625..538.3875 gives 42.3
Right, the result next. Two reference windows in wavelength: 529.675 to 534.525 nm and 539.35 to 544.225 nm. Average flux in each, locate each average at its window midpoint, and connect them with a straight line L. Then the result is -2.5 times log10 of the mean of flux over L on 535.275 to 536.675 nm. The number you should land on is -0.09 mag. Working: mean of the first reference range 41.3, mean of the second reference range 42.2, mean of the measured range 45.4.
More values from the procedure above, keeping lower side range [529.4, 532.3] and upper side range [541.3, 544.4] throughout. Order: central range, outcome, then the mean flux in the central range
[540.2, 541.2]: 0.146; 38.2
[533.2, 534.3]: -0.048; 44.1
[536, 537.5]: 0.017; 42.2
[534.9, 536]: -0.054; 44.7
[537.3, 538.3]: -0.057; 45.4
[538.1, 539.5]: -0.065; 45.9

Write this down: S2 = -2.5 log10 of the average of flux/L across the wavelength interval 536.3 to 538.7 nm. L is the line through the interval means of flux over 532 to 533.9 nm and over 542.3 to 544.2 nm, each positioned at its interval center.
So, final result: -0.054 mag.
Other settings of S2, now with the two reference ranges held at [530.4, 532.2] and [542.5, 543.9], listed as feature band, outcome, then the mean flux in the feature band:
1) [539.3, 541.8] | 0.04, 40.9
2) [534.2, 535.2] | 0.08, 40.2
